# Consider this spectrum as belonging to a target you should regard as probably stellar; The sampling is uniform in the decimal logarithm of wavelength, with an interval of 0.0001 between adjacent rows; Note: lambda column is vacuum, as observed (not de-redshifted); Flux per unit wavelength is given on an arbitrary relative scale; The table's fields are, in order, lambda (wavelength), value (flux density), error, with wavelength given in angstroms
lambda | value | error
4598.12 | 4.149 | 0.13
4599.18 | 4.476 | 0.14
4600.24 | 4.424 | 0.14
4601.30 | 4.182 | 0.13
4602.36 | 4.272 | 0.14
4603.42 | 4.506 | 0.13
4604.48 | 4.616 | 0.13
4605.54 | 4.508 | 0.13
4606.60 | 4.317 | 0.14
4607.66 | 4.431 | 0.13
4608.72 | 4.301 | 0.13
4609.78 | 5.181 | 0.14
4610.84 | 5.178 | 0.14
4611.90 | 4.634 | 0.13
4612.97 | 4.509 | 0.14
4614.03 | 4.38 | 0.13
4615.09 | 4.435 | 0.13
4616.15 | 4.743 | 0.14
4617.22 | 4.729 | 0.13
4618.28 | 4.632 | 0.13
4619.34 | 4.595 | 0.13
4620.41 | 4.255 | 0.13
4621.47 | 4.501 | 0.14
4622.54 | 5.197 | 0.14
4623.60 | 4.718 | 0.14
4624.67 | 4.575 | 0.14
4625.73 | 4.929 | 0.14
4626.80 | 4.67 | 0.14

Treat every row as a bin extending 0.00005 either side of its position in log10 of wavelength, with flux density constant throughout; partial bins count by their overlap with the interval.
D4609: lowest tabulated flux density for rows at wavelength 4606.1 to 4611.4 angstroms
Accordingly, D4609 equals 4.301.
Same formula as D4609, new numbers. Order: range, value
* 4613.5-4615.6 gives 4.38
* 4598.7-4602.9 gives 4.182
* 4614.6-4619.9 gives 4.435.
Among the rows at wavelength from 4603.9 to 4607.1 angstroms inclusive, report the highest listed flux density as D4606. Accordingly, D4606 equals 4.616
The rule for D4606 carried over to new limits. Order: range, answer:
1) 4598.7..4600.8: 4.476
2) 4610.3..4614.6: 5.178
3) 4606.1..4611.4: 5.181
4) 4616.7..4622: 4.729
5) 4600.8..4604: 4.506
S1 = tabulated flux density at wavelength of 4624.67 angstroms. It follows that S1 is 4.575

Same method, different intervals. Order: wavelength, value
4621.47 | 4.501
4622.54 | 5.197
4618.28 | 4.632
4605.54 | 4.508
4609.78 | 5.181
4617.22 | 4.729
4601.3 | 4.182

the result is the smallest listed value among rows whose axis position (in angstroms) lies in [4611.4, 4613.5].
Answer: 4.509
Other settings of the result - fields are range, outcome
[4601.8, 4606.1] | 4.272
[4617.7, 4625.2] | 4.255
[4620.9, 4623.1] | 4.501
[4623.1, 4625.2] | 4.575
